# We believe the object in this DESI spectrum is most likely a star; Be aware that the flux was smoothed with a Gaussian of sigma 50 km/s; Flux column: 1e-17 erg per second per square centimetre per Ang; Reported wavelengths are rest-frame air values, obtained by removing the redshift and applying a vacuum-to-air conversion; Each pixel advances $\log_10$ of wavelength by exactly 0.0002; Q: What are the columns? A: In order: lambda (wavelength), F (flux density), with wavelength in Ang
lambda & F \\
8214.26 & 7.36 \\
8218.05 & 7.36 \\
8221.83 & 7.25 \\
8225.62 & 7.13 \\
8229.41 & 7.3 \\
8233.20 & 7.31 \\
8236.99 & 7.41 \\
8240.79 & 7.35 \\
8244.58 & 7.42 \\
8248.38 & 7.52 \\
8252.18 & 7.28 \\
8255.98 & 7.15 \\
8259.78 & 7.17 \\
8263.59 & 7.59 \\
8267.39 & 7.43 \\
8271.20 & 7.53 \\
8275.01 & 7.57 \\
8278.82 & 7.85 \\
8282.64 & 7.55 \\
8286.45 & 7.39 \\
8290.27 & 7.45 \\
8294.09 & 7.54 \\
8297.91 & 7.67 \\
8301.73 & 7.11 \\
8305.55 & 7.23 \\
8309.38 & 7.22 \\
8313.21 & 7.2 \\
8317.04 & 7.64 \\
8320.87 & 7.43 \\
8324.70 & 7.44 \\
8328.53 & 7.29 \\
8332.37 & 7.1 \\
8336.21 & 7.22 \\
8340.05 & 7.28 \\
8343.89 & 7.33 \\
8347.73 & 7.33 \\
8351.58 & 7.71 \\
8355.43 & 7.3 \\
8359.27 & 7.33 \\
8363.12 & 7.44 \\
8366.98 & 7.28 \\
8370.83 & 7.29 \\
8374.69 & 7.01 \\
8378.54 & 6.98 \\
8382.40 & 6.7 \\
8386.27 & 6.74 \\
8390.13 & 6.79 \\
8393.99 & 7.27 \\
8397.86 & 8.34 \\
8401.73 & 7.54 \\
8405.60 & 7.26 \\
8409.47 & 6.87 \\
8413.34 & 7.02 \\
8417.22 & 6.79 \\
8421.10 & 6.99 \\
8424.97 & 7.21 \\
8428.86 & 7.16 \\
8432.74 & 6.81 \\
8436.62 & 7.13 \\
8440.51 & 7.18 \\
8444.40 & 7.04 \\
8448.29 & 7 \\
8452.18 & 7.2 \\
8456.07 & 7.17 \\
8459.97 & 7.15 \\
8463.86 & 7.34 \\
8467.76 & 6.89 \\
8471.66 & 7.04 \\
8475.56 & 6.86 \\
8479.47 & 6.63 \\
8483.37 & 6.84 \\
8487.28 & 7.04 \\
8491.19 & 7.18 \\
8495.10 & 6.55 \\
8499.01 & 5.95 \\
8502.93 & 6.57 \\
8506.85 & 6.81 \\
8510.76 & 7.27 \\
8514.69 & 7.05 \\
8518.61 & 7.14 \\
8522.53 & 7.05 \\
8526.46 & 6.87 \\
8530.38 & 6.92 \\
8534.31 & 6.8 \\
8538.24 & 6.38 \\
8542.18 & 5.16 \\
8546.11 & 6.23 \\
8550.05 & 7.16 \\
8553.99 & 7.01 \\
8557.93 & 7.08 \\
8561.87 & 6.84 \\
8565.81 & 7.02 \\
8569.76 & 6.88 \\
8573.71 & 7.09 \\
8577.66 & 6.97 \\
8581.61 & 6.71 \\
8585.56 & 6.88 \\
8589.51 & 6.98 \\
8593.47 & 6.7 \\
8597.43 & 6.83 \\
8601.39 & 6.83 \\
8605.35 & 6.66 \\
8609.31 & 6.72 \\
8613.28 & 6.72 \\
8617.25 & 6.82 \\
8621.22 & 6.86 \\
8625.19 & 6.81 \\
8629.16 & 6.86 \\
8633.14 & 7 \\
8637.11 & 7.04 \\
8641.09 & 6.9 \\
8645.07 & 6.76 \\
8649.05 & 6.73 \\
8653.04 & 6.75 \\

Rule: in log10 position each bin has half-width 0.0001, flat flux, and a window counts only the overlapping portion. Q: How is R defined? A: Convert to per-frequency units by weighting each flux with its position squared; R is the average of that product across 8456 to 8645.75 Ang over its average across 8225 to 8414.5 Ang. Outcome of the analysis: 0.99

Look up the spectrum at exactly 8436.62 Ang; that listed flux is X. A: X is 7.13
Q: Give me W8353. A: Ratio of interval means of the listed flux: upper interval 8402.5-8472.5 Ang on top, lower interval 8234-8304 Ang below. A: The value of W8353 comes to 0.95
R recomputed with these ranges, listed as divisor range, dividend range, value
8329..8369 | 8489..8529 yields 0.97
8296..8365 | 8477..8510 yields 0.95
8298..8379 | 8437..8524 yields 0.98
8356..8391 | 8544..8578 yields 1.02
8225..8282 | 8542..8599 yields 0.99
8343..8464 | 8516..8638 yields 0.99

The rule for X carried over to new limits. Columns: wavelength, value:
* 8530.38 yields 6.92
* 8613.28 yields 6.72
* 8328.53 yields 7.29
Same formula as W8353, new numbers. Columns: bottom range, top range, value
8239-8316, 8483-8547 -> 0.90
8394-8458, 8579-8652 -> 0.95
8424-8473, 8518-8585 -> 0.95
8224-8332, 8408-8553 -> 0.93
